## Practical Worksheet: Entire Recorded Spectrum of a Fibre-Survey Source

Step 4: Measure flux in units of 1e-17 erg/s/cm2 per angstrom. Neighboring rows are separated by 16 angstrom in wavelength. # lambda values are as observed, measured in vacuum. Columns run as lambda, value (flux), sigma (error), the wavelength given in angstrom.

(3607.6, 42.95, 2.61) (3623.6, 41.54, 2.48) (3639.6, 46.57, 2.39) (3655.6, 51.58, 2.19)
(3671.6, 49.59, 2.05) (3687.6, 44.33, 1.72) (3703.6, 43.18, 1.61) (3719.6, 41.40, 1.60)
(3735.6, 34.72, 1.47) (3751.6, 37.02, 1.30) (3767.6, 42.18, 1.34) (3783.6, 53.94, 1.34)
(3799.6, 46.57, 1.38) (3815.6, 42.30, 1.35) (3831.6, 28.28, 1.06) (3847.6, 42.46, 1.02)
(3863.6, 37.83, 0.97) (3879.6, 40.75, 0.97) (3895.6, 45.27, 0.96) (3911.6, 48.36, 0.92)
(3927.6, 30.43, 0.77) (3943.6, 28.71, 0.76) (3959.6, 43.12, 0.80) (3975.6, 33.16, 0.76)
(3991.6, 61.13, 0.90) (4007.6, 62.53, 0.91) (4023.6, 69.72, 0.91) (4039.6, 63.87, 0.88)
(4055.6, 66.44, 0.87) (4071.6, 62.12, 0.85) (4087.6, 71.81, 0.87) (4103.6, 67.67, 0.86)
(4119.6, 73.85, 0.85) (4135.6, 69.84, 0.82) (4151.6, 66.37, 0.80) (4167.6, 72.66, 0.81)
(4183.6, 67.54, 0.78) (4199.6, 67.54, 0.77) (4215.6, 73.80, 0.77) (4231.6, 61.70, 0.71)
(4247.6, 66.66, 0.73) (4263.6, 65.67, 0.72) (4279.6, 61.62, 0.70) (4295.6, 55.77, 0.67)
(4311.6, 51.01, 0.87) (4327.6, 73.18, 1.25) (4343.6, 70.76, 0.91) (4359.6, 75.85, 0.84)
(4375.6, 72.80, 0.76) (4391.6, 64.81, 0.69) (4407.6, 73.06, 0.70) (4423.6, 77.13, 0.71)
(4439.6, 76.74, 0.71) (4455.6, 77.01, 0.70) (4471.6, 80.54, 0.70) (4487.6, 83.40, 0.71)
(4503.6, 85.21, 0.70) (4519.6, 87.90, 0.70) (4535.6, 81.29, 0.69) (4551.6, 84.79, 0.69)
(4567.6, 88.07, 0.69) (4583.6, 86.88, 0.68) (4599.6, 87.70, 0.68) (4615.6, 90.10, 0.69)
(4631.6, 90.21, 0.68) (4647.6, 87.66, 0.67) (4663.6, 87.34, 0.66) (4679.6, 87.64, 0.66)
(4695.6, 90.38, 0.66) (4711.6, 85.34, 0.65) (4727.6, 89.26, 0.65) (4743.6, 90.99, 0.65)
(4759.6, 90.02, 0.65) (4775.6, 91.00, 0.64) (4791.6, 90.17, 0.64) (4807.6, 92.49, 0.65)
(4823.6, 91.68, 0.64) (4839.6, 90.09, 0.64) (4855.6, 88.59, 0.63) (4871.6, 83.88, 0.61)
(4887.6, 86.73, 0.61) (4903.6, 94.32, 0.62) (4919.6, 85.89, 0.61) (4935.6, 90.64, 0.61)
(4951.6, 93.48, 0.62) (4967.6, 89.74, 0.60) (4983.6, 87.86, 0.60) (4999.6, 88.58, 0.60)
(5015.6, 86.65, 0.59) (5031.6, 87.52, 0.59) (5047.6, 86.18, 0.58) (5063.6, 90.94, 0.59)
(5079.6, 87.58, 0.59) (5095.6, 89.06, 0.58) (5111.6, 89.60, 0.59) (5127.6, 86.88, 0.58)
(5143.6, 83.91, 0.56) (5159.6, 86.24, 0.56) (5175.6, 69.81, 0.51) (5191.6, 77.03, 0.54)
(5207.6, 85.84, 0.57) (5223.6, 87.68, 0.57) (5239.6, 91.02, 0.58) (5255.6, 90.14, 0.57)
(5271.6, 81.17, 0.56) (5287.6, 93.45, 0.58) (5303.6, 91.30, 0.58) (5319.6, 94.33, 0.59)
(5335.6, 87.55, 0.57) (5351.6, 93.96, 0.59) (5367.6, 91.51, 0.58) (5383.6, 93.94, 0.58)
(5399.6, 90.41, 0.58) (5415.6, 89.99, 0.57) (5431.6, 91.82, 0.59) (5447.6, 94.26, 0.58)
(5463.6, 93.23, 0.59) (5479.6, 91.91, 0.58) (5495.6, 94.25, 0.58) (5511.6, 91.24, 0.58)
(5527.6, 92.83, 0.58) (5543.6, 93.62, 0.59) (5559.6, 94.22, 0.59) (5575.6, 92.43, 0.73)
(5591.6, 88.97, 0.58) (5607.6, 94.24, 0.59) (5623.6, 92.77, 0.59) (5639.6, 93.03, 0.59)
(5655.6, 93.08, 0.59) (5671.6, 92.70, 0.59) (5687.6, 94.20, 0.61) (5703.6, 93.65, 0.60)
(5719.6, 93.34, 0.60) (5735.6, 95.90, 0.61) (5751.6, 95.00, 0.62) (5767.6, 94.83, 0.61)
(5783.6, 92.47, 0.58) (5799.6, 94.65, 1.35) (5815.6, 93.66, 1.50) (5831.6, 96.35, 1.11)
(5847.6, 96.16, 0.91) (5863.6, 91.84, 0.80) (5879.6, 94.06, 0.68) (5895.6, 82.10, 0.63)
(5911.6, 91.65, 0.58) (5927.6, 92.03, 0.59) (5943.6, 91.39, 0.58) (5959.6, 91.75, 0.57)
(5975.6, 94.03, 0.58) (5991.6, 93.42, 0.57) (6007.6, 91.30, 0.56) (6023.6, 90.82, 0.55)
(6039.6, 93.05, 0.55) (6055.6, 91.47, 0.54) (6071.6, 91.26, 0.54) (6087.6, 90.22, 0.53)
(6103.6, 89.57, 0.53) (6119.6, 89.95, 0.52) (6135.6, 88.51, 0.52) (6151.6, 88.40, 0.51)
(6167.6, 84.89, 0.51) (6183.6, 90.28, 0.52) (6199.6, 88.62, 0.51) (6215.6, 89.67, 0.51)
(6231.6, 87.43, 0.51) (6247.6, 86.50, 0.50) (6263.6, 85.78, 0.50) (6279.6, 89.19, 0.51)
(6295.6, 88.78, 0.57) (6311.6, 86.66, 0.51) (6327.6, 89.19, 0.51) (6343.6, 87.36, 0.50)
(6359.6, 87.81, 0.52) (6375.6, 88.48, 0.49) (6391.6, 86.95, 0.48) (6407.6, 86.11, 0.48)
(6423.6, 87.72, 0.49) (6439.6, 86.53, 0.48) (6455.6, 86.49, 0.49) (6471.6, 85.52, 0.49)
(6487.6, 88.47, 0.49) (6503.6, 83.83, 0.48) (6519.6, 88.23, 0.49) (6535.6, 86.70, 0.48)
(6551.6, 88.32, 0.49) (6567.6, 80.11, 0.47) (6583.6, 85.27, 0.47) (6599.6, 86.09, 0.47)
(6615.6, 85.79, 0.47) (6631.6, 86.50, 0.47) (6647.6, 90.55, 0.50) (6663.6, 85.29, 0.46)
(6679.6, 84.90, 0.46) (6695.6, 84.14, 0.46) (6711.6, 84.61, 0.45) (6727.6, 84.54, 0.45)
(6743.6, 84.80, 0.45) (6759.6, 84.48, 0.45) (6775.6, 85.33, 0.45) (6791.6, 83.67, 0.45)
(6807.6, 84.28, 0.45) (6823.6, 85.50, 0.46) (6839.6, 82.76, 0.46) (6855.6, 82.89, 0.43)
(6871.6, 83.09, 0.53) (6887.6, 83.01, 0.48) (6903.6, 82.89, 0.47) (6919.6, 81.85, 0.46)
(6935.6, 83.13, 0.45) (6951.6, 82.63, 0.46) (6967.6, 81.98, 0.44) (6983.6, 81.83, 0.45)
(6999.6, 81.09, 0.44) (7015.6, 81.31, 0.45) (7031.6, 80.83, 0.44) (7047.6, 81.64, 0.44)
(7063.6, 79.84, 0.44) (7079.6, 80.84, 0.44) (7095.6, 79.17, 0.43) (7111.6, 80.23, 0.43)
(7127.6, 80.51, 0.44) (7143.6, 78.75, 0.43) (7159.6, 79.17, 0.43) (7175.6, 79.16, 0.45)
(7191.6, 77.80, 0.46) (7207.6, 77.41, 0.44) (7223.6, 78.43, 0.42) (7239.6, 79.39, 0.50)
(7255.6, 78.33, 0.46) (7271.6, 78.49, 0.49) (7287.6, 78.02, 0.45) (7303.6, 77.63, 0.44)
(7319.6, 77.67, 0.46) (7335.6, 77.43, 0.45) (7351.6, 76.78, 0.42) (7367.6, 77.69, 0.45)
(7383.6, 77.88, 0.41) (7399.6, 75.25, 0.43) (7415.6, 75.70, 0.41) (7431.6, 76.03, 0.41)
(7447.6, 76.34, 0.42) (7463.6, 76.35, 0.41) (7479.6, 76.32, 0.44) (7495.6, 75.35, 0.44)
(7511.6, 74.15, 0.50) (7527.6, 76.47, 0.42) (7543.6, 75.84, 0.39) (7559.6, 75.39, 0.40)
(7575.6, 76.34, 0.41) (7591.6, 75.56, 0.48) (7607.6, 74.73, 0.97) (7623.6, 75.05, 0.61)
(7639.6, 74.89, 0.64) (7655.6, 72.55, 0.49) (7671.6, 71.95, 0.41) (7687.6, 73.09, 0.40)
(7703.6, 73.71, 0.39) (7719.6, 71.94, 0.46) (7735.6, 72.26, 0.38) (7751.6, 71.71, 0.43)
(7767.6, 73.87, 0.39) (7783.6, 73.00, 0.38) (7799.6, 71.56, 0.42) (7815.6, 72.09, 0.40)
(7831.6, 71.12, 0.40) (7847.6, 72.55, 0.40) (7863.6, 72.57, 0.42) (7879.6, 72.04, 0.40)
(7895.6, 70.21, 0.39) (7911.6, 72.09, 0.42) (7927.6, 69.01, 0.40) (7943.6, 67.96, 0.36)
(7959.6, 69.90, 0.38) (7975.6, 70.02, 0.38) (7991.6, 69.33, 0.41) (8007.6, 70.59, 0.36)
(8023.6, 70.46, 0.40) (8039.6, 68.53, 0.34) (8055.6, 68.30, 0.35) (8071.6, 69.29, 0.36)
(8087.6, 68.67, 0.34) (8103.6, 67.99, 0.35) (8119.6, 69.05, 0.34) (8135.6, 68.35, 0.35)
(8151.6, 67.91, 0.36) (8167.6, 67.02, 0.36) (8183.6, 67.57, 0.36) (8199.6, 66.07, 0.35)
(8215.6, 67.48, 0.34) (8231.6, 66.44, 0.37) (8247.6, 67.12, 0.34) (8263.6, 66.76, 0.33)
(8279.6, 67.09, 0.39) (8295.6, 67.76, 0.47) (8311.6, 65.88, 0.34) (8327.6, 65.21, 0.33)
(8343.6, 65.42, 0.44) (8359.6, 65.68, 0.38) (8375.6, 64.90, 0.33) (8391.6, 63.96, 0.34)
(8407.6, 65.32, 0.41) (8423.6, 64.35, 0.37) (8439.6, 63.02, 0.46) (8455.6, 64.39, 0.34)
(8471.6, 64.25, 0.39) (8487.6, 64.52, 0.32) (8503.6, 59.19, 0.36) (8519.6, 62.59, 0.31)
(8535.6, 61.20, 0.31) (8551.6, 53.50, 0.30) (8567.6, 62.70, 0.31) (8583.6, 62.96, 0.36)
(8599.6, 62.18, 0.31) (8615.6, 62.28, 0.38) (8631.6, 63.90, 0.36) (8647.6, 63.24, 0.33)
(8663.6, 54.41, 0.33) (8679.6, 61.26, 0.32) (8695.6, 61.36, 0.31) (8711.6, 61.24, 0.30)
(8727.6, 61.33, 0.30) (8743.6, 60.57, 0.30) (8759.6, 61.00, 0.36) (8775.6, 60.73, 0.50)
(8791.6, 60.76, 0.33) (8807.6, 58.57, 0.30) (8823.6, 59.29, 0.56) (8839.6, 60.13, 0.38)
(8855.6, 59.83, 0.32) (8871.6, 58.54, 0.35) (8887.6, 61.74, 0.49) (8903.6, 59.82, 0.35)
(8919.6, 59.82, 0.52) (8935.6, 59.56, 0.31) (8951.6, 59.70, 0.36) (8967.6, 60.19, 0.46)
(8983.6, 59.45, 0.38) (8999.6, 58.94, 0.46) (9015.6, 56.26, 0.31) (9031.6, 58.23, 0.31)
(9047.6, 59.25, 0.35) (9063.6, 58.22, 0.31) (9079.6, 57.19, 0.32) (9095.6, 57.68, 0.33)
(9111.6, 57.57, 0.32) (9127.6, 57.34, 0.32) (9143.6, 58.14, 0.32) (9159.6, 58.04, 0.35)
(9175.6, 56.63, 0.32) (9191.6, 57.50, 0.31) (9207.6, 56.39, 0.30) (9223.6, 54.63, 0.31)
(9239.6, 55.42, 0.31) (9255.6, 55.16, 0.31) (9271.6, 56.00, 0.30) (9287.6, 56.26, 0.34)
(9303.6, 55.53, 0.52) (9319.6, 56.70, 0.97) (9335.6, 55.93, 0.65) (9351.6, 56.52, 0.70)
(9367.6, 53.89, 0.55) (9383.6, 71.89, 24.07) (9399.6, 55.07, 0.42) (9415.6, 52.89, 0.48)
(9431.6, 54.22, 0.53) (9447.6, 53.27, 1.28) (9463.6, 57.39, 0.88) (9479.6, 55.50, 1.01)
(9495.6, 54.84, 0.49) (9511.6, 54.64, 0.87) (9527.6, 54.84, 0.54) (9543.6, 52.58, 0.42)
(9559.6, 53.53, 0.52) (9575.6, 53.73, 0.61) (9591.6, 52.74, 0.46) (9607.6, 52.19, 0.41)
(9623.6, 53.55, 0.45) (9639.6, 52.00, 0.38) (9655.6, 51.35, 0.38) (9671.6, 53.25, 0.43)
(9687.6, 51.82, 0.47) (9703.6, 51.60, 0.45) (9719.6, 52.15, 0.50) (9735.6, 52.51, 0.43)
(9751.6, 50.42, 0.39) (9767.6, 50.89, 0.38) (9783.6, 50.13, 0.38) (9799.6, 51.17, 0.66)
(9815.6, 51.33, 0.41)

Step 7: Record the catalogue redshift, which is 0.000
